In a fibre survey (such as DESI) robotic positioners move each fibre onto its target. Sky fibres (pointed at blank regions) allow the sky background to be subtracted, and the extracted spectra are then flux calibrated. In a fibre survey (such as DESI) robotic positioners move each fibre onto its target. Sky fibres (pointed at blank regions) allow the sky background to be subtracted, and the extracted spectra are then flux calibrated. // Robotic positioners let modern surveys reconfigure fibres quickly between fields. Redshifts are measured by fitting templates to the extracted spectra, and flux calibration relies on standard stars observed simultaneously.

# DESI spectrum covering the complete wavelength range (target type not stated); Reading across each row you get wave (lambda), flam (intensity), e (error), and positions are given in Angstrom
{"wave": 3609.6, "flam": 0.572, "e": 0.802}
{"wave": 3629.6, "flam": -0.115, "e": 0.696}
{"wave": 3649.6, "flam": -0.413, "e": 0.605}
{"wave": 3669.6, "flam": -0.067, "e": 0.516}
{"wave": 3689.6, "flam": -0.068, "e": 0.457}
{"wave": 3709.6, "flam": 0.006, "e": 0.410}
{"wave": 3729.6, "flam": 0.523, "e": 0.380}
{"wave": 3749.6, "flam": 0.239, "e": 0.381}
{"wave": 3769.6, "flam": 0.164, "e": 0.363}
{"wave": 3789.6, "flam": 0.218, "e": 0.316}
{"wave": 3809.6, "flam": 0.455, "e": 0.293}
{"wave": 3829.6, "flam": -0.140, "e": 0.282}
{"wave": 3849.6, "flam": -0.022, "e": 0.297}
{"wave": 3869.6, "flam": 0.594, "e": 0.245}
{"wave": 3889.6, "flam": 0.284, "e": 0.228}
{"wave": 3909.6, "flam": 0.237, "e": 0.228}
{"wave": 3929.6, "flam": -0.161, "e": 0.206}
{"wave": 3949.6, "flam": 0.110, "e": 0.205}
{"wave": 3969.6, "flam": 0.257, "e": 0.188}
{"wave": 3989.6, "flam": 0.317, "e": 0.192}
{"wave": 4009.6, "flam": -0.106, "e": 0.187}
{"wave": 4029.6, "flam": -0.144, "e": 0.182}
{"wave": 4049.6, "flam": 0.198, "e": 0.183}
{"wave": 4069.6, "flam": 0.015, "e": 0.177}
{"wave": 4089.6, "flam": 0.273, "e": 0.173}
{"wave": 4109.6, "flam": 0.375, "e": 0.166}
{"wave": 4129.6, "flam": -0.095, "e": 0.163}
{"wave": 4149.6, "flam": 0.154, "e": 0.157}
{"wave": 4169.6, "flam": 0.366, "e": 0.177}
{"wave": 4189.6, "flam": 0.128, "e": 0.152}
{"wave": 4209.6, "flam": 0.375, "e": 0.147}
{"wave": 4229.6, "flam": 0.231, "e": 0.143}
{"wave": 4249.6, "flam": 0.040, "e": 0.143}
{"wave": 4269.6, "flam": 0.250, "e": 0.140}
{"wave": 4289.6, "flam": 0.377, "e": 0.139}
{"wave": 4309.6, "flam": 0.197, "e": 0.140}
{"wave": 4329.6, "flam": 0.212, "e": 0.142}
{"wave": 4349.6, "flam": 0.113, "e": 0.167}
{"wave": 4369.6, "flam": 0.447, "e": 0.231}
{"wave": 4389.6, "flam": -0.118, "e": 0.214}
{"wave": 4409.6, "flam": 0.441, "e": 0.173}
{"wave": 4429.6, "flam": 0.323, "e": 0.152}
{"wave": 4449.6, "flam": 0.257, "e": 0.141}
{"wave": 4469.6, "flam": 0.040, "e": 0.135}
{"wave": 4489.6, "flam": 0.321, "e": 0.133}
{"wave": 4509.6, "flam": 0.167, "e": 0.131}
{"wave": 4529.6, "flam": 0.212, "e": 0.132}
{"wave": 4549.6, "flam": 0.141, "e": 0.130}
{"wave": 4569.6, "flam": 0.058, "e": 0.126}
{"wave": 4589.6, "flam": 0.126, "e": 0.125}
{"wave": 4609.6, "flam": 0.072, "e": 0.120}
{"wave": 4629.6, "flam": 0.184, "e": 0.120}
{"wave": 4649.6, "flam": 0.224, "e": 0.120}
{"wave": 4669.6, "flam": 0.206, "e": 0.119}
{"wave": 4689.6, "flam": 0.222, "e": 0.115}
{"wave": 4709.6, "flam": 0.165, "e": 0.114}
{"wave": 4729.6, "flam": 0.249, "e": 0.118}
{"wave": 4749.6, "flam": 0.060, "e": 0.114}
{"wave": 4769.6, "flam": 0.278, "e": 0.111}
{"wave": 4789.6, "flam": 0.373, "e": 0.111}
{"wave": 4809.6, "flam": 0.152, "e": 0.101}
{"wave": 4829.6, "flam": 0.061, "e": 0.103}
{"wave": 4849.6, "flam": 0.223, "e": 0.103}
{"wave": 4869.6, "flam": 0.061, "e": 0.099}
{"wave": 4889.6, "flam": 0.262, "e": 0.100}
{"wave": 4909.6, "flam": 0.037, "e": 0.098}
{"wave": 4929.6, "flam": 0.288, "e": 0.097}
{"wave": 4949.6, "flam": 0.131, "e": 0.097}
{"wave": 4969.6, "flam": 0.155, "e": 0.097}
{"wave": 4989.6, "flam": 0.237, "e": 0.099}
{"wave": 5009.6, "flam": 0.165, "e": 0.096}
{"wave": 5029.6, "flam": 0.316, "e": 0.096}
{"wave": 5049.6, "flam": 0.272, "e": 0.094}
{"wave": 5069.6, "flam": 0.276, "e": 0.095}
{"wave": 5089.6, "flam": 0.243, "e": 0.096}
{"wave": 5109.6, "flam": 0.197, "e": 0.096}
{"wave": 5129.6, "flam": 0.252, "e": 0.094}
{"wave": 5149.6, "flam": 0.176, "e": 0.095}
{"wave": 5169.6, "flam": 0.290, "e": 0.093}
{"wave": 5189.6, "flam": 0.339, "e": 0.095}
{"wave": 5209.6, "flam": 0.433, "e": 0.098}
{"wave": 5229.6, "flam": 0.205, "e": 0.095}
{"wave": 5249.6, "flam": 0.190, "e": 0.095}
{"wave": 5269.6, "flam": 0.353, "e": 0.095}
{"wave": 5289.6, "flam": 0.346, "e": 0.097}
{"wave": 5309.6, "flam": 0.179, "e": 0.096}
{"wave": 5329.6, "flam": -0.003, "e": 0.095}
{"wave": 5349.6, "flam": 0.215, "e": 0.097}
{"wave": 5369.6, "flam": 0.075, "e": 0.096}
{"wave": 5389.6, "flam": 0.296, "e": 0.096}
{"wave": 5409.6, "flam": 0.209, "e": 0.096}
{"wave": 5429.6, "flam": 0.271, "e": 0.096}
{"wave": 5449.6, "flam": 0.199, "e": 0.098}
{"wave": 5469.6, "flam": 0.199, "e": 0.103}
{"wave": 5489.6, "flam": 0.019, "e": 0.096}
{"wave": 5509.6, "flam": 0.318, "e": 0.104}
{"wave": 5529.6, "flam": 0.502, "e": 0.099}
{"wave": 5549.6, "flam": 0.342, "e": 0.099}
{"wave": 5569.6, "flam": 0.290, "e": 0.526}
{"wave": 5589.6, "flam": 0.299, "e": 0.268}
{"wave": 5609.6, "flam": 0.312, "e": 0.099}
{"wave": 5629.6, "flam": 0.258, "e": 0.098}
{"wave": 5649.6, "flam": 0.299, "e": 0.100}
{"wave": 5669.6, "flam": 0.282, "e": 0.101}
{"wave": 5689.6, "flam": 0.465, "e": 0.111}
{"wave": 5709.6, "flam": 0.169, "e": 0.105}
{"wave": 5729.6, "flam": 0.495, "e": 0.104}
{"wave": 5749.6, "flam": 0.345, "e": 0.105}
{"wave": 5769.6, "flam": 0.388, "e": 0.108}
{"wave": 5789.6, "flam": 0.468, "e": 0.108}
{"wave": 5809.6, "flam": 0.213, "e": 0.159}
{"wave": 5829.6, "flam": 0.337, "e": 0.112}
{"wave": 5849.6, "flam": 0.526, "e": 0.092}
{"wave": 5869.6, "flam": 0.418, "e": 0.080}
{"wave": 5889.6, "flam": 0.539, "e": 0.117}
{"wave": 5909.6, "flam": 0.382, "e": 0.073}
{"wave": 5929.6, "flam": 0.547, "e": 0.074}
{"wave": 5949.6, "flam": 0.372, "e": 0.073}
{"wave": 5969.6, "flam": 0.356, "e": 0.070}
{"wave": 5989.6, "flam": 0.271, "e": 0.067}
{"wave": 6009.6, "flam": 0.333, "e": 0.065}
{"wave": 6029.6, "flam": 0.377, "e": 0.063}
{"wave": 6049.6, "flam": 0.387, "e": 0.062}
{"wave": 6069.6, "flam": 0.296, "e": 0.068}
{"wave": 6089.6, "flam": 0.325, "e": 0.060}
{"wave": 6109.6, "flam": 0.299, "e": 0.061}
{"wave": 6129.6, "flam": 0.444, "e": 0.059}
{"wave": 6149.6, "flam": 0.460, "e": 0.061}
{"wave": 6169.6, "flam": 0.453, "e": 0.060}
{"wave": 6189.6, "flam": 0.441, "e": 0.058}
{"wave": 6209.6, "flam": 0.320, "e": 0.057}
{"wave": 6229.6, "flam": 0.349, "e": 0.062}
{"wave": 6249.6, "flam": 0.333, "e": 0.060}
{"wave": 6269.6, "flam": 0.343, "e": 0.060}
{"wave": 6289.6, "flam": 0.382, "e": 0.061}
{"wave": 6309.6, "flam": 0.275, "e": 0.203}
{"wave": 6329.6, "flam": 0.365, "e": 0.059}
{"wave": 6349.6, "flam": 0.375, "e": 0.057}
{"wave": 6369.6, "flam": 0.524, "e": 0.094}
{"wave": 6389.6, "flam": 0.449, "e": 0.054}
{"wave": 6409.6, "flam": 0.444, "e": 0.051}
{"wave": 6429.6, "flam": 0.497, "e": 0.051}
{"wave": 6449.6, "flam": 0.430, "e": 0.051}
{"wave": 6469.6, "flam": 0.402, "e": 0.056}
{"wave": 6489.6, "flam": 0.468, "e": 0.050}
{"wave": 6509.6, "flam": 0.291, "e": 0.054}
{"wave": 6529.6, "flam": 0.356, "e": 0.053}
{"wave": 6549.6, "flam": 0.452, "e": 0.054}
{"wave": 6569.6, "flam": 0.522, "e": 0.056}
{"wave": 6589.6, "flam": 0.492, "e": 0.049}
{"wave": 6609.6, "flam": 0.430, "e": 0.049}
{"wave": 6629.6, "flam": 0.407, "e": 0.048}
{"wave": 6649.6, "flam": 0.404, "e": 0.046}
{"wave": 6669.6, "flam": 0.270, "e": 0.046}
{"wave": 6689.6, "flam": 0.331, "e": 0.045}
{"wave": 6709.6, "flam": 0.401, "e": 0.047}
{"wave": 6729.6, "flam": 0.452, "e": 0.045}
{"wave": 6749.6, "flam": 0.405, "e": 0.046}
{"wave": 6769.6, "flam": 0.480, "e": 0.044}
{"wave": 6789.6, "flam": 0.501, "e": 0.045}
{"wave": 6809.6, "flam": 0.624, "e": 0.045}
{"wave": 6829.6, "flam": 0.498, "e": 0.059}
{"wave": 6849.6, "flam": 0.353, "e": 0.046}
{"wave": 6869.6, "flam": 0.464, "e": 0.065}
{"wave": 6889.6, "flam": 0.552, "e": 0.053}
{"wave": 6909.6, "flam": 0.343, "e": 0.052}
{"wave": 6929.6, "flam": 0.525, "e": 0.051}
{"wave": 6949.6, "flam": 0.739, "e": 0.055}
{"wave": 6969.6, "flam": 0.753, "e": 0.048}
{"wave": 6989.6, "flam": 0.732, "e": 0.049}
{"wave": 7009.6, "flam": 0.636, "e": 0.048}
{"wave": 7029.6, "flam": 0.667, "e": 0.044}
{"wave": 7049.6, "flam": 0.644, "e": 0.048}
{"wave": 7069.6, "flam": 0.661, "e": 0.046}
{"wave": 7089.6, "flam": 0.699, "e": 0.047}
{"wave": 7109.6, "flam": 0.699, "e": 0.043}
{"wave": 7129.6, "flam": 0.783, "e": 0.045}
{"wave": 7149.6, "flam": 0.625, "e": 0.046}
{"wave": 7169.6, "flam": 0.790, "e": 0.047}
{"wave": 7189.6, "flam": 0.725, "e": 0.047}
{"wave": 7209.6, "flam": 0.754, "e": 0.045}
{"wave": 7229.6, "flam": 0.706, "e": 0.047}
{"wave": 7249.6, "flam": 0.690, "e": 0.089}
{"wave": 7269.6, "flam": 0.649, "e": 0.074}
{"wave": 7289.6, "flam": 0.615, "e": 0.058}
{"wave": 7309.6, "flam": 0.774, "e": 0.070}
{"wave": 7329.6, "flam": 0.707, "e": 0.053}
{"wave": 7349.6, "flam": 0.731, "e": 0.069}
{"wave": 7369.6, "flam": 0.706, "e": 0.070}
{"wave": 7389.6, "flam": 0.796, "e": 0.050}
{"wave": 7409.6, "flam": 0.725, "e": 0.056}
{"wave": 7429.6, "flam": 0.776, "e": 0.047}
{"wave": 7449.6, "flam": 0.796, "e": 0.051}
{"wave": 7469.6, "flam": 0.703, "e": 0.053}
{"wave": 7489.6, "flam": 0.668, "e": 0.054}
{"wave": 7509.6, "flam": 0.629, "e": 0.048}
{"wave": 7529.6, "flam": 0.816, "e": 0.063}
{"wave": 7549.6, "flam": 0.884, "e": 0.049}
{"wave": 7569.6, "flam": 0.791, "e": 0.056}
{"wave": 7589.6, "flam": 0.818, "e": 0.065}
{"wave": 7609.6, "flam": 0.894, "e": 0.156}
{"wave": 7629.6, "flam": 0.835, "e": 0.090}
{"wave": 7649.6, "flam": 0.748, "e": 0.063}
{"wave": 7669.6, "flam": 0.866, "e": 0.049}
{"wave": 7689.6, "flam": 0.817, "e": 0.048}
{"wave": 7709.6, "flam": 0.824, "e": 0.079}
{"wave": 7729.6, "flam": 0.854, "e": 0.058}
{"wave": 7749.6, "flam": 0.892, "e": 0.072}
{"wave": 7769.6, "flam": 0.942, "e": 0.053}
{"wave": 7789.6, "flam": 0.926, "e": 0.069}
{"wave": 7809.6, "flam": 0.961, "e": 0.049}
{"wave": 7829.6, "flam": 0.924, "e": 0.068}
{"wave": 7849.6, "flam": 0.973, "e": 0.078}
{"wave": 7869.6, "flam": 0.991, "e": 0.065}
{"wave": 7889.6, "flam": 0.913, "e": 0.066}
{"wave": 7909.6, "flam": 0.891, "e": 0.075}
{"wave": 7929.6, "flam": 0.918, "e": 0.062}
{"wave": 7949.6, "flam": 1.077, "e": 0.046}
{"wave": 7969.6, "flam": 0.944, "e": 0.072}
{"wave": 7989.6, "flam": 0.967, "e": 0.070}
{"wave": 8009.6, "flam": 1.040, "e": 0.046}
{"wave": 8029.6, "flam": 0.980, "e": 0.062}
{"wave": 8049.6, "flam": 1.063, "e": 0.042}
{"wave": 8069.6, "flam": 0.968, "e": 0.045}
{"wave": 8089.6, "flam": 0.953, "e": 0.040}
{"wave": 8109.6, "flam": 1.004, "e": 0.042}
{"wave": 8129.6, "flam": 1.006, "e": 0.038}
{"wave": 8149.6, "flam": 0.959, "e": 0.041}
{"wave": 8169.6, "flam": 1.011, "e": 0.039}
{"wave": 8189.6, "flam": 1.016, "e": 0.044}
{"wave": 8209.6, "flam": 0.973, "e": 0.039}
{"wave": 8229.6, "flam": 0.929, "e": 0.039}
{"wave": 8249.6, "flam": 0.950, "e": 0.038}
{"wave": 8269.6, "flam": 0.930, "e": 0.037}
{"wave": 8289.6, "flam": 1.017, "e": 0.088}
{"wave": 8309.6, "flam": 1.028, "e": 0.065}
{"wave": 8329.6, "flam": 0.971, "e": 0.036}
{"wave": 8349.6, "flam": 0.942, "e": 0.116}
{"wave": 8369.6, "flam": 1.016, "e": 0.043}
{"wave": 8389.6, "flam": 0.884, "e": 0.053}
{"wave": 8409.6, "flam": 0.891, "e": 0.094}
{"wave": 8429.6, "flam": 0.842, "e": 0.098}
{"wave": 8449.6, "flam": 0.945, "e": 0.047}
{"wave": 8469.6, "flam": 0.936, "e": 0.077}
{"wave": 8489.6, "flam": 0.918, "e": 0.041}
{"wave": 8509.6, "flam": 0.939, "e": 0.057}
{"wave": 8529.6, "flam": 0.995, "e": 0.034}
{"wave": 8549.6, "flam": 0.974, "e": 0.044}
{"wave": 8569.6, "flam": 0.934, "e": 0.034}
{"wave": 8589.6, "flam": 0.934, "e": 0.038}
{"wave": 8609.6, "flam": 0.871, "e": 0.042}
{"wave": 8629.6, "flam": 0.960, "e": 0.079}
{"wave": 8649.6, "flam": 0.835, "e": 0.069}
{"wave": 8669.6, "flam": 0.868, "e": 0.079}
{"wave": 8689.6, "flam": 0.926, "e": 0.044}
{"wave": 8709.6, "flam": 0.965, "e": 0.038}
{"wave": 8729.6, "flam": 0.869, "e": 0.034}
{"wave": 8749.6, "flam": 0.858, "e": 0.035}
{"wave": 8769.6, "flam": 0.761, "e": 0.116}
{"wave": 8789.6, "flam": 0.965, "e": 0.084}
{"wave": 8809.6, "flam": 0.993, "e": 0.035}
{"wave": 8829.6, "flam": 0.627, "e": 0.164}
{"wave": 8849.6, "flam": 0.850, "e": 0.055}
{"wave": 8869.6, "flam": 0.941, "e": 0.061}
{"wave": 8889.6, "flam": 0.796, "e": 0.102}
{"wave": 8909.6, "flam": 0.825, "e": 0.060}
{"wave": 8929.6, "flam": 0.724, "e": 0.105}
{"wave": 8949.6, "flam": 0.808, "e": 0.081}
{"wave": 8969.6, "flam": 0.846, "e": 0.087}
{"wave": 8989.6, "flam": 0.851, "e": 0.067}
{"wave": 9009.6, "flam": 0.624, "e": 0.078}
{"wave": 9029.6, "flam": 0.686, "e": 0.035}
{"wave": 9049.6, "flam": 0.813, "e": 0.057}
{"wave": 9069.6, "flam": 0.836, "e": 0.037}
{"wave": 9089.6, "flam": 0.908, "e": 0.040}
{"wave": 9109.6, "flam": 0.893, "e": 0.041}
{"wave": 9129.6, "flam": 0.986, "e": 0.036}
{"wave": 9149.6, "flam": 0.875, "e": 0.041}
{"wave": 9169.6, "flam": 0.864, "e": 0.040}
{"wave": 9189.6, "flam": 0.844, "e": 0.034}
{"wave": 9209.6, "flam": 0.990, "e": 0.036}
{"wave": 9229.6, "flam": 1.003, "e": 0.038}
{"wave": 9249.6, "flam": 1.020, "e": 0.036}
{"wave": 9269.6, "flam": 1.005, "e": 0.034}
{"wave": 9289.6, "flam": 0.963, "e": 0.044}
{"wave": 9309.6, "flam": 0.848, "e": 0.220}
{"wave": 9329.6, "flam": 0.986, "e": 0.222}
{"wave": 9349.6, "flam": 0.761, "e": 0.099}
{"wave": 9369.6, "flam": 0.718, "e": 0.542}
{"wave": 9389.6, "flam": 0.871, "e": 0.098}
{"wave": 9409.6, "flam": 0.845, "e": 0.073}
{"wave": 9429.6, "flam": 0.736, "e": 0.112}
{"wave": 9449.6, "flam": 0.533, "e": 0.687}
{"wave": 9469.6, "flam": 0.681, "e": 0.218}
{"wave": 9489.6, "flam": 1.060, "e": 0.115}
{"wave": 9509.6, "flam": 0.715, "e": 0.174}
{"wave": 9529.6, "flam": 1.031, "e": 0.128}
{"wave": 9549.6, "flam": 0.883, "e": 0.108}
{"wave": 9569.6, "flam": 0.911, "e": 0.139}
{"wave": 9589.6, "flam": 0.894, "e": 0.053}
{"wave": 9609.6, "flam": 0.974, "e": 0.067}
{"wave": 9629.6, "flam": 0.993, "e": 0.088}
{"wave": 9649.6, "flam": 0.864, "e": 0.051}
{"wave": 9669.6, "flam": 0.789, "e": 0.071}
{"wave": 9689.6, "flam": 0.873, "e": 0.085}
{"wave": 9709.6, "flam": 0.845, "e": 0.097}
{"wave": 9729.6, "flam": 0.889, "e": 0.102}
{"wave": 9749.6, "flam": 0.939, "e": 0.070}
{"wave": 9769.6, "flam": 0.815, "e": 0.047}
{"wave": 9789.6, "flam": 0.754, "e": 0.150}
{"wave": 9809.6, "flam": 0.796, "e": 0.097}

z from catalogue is 0.742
